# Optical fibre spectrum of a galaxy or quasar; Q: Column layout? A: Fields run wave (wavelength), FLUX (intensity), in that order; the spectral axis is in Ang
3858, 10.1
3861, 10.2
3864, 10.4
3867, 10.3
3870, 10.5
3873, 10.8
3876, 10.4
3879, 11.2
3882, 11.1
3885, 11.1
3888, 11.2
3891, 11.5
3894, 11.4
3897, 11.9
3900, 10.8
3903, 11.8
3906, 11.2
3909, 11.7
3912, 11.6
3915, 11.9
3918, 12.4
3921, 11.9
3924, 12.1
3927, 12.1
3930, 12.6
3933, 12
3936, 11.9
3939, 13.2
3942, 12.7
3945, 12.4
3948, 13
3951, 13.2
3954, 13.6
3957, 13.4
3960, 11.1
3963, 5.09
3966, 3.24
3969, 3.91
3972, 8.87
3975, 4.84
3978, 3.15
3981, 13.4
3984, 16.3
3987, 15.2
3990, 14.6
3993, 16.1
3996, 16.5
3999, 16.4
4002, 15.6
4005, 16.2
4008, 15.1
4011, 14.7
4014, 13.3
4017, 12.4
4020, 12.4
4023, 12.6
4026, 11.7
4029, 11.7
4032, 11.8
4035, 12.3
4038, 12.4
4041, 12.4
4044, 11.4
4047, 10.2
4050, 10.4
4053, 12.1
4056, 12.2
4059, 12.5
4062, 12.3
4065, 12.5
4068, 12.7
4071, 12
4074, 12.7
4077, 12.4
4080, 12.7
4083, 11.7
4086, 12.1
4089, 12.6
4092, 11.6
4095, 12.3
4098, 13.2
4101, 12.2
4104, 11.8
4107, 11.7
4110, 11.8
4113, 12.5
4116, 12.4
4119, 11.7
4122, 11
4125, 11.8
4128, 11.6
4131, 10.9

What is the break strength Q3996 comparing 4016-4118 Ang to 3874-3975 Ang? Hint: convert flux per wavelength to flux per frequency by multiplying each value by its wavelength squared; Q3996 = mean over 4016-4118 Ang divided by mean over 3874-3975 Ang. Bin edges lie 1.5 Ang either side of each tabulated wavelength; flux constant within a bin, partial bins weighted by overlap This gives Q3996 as 1.2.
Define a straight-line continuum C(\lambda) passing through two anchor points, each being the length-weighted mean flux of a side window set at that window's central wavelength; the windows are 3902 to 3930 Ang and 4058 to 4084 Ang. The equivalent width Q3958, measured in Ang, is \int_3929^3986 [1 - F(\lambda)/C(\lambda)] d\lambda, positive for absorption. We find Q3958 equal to 7.5 Ang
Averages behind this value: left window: 11.9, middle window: 10.4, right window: 12.4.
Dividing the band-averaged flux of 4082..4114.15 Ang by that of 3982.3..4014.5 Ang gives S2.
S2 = 0.8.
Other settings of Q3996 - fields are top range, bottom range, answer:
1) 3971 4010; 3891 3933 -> 1.18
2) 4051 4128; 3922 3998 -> 1.14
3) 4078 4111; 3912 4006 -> 1.09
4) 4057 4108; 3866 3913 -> 1.21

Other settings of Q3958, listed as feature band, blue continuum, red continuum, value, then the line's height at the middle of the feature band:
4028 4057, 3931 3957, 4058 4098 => 1.82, 12.5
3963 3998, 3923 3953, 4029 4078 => 5.45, 12.3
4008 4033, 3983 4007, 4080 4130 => 3.72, 15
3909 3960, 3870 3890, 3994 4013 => 2.35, 13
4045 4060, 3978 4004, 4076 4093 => 1.88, 13.1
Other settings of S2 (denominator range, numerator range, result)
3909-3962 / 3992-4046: 1.10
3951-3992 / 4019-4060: 1.19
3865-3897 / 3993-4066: 1.19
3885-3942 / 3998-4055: 1.09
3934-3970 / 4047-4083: 1.14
